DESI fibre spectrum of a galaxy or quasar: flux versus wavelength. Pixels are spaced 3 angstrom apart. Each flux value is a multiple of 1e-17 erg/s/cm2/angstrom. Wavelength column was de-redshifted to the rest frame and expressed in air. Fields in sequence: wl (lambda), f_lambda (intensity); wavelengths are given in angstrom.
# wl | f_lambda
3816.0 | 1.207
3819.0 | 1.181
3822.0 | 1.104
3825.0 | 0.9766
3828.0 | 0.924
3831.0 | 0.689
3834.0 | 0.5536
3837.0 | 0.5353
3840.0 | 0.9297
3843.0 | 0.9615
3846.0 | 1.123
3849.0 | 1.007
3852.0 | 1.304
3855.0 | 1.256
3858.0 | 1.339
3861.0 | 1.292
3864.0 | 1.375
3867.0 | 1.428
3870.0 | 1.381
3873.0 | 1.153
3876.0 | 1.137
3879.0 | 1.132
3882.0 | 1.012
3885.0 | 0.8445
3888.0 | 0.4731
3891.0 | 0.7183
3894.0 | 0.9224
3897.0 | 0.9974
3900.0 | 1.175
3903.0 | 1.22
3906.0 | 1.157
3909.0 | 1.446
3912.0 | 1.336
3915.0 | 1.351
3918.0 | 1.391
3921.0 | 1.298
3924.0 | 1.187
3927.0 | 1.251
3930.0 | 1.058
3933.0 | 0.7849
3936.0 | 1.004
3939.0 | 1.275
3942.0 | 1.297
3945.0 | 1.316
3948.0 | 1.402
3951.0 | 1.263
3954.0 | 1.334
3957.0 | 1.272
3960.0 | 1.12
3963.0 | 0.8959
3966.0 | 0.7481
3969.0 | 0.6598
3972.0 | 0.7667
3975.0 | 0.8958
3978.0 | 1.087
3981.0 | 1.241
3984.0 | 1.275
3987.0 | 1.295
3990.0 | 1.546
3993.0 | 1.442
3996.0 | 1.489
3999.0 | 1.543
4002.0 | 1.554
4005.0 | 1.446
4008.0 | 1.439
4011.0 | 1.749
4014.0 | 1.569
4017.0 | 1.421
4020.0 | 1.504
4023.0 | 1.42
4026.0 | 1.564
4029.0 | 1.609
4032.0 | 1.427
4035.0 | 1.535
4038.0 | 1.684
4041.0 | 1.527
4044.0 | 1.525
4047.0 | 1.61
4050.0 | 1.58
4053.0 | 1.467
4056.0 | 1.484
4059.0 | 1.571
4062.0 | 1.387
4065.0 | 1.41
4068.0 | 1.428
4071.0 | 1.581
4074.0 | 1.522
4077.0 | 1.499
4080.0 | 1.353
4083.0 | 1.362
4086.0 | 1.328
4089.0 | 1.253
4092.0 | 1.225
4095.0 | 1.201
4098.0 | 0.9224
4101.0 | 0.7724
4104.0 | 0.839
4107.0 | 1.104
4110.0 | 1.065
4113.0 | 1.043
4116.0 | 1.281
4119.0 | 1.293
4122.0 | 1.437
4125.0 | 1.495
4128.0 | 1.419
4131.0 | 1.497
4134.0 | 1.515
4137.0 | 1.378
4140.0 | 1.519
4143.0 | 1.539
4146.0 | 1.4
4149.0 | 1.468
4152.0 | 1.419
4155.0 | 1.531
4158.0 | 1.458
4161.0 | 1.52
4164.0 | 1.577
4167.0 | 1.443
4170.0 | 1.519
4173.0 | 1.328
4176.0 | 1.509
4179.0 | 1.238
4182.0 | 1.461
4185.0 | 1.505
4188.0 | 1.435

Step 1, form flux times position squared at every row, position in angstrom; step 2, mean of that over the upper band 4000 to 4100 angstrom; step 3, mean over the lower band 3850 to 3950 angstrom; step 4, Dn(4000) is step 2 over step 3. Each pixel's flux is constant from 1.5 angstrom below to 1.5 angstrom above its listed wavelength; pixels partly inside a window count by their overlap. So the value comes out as 1.34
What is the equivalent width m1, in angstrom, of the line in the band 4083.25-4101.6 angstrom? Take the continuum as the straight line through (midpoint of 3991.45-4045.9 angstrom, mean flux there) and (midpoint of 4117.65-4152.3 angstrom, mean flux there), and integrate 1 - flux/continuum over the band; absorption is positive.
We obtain 4.1 angstrom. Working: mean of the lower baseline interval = 1.53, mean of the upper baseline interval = 1.45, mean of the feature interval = 1.15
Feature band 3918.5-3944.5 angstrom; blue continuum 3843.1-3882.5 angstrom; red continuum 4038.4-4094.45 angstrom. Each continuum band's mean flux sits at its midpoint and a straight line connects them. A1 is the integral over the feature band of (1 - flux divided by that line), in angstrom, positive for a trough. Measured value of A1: 2.8 angstrom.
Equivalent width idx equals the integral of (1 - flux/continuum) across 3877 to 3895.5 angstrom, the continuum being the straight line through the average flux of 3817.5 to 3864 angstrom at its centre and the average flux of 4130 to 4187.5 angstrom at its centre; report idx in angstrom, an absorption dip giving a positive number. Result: 3.87 angstrom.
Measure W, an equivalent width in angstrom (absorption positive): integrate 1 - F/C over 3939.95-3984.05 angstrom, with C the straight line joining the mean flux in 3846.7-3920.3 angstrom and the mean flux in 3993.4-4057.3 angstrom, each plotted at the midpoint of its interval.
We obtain 8.40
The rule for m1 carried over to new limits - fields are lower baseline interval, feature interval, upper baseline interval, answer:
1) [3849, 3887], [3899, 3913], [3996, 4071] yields 0.09 angstrom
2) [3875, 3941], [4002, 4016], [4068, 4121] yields -4.56 angstrom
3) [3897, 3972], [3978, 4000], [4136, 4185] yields -2.55 angstrom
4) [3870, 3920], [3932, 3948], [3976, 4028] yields 0.98 angstrom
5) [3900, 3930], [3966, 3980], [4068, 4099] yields 4.77 angstrom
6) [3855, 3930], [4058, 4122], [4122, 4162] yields 6.58 angstrom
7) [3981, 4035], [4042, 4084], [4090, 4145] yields -3.64 angstrom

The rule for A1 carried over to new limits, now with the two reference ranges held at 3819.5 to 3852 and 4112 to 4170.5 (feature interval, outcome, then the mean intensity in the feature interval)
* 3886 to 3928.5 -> -4.0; 1.13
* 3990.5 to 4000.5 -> -2.6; 1.5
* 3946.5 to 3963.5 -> -1.8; 1.23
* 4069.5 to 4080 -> -1.5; 1.51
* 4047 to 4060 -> -2.5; 1.53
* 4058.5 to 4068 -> -1.0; 1.44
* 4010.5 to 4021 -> -2.8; 1.55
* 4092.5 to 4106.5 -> 4.1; 0.967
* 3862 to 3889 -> -4.0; 1.12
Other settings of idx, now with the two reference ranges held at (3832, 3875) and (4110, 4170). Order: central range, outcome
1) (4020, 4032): -2.0 angstrom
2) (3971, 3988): 2.1 angstrom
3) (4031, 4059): -4.6 angstrom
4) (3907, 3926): -2.4 angstrom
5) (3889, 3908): 2.2 angstrom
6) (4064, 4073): -0.9 angstrom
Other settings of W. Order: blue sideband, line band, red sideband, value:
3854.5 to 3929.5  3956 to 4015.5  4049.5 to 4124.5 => -1.0 angstrom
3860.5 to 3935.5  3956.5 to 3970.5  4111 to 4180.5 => 3.4 angstrom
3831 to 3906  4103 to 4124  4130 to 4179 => 3.6 angstrom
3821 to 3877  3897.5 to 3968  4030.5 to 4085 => 2.8 angstrom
